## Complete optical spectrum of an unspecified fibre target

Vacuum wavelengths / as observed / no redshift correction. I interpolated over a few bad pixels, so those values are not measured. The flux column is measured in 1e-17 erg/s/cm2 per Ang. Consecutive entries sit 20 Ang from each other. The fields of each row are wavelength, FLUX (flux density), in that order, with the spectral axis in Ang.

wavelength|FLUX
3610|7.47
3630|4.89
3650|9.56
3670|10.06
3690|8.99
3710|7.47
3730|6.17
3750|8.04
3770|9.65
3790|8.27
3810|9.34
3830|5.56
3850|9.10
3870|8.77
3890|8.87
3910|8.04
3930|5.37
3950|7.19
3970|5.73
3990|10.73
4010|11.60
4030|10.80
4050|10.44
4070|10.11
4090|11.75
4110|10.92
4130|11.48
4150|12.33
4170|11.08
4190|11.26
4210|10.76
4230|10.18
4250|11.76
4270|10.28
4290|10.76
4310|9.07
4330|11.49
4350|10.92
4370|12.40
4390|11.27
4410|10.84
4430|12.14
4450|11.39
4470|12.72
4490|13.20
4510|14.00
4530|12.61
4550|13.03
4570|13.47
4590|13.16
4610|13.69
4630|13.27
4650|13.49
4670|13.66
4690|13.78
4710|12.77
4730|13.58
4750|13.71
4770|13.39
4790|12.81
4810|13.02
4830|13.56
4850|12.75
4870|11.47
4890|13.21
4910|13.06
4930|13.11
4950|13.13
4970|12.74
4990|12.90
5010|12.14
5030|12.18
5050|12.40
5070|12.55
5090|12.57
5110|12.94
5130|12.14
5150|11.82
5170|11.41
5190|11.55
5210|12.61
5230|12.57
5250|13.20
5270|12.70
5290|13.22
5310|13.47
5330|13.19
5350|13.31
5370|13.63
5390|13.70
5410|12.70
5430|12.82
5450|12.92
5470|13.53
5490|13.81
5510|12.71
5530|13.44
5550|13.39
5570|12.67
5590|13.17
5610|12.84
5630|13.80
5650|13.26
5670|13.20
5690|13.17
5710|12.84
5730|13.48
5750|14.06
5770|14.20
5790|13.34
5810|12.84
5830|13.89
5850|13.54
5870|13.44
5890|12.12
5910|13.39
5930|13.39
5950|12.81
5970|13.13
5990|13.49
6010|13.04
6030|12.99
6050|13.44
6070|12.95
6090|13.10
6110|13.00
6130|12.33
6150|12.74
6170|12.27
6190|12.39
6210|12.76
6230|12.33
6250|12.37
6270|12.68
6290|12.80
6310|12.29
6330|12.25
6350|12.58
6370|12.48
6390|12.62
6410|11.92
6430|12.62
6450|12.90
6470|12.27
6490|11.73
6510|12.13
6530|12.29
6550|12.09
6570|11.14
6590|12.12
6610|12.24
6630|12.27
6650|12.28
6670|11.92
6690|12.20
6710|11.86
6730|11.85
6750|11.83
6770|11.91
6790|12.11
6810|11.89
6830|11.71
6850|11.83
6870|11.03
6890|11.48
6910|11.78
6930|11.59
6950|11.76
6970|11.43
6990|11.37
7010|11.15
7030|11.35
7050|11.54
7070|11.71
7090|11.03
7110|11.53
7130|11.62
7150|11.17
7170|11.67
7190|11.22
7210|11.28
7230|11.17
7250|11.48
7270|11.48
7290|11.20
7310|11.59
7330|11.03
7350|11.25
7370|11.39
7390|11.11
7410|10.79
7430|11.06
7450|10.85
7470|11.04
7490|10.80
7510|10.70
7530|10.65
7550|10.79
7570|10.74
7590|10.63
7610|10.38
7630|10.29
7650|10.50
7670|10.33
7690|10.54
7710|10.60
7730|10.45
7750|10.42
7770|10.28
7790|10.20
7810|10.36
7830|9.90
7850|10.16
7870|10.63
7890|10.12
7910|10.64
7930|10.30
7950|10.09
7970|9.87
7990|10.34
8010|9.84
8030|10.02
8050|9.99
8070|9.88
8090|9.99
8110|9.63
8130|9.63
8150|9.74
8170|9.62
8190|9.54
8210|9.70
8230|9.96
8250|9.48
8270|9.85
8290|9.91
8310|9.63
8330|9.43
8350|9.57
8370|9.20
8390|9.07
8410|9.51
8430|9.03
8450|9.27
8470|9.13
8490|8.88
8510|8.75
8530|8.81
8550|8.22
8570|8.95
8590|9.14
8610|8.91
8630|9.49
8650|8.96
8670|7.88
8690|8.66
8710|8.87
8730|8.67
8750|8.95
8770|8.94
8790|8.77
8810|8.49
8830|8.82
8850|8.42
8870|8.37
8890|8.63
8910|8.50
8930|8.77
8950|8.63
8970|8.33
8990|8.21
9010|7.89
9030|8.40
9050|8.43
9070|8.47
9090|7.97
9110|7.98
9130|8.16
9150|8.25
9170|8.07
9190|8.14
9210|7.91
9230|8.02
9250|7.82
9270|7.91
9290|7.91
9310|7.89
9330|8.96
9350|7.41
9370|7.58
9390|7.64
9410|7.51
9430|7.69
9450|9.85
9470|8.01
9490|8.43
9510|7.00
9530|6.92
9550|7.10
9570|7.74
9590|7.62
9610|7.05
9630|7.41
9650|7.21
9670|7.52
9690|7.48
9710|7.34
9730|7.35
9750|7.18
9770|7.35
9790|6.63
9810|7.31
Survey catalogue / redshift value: 0.000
